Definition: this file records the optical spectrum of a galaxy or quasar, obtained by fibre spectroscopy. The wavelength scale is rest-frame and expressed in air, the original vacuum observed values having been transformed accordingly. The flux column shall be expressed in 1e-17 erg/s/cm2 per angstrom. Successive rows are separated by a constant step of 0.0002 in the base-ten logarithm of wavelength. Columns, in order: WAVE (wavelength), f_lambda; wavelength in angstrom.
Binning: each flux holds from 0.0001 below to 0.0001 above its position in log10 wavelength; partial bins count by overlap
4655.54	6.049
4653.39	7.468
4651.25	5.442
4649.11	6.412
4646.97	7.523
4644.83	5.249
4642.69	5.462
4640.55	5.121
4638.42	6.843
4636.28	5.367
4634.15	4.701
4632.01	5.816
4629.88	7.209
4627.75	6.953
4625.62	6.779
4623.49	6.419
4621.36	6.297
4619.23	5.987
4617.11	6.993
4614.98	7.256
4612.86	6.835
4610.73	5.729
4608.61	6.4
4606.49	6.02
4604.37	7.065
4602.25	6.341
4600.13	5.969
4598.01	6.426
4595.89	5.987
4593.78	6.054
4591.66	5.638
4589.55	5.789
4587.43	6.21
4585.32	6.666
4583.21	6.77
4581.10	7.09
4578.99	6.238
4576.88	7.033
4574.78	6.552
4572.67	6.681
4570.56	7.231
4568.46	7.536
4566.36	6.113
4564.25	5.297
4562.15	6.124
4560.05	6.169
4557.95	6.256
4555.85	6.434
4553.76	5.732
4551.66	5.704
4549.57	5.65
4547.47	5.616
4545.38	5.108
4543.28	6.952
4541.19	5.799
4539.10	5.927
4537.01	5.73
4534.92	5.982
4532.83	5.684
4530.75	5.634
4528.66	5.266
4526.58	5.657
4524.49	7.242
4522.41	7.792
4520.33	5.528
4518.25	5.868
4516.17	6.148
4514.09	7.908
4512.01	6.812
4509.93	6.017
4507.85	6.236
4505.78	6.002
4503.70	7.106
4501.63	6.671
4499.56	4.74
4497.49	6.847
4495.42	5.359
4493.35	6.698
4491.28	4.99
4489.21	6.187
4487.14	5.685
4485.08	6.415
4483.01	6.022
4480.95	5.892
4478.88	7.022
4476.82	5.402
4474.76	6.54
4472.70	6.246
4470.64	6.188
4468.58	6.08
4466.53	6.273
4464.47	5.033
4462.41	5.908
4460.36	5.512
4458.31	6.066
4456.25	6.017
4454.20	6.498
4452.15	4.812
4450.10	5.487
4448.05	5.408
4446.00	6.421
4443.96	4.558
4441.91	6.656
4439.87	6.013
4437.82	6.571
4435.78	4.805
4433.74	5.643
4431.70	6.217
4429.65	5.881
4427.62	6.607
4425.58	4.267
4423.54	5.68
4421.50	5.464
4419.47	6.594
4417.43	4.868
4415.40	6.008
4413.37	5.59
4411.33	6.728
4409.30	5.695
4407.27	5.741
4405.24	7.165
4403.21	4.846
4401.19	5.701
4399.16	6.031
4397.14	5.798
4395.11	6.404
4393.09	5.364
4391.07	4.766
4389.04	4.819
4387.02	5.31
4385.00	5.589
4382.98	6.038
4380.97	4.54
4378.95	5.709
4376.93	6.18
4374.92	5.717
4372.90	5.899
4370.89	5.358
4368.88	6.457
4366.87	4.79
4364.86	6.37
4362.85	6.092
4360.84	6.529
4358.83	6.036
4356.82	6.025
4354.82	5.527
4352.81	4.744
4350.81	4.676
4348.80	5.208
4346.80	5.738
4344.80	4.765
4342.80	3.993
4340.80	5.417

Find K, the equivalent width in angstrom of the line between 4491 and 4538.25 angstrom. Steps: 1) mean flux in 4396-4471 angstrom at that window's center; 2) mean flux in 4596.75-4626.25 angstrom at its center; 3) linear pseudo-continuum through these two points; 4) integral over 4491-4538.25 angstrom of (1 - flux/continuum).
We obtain -0.68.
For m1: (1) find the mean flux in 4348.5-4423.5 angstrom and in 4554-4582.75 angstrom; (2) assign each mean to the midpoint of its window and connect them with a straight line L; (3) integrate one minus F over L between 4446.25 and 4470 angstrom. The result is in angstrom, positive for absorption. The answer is 1.0 angstrom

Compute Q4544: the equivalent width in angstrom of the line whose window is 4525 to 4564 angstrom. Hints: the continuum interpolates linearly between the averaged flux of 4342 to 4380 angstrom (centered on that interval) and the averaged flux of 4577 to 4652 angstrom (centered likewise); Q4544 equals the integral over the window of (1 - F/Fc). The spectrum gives 1.4 angstrom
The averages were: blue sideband 5.58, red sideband 6.27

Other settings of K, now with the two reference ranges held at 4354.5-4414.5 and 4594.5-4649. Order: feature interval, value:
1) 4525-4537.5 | 0.73 angstrom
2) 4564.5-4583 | -1.72 angstrom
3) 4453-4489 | -0.58 angstrom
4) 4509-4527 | -1.60 angstrom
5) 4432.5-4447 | 0.17 angstrom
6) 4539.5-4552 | 0.60 angstrom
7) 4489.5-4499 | 0.11 angstrom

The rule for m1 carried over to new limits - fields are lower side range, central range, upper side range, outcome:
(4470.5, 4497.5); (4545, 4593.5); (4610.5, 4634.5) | 0.6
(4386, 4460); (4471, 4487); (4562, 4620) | -0.6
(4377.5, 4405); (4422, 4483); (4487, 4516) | 0.7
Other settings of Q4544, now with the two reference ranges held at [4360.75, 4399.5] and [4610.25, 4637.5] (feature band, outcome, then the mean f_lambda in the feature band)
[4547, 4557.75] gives 0.5 angstrom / 5.87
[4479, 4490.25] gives -0.3 angstrom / 6.12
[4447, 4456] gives 0.4 angstrom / 5.59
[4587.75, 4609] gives 0.4 angstrom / 6.16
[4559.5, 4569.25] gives -0.1 angstrom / 6.22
